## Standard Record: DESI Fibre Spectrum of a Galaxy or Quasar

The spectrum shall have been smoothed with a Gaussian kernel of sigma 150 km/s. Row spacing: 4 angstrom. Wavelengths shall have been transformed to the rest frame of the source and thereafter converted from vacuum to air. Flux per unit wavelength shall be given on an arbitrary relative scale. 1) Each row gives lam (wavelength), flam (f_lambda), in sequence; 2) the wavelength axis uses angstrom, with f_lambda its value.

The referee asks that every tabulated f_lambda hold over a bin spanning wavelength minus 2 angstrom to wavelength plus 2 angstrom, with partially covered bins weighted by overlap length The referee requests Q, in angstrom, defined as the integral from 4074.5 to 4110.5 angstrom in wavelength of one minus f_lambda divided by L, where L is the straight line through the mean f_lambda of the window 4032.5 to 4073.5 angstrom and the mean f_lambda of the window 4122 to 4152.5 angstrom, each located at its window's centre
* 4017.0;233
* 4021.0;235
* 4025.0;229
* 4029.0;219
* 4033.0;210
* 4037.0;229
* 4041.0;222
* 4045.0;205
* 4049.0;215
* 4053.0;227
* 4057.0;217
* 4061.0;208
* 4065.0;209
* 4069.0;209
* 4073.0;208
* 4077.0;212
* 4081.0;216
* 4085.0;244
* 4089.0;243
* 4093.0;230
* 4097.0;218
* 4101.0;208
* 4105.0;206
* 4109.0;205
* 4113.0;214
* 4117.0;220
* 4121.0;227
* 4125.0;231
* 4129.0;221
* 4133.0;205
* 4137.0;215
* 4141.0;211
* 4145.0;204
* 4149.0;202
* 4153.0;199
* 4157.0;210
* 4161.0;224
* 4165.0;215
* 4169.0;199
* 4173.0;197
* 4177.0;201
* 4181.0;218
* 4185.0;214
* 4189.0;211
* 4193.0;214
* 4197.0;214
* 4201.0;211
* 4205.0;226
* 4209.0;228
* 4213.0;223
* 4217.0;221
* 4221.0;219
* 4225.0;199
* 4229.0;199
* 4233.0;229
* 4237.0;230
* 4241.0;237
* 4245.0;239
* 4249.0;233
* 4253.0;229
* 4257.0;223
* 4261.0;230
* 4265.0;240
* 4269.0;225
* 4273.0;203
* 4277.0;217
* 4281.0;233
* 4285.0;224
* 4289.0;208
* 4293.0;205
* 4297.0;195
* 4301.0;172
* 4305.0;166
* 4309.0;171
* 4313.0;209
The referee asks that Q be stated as -1.1 angstrom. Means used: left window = 215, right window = 213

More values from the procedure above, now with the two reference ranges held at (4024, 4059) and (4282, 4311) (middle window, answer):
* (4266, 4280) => -1.6 angstrom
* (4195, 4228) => -2.5 angstrom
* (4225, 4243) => -2.0 angstrom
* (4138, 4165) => -0.2 angstrom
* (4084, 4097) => -1.3 angstrom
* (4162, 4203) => -1.0 angstrom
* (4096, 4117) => 0.2 angstrom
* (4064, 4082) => 0.4 angstrom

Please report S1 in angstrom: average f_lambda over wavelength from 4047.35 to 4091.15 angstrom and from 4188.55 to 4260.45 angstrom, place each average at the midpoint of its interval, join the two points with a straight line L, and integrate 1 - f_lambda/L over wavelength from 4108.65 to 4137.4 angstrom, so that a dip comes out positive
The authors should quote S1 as 0.2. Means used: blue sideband 219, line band 218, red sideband 222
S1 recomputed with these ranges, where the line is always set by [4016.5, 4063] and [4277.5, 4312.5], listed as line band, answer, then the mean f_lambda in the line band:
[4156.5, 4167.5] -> -0.4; 216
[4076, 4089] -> -0.7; 228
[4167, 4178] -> 0.5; 199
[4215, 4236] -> -1.0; 214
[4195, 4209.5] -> -0.9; 219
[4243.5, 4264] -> -3.0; 231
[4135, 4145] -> 0.0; 211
